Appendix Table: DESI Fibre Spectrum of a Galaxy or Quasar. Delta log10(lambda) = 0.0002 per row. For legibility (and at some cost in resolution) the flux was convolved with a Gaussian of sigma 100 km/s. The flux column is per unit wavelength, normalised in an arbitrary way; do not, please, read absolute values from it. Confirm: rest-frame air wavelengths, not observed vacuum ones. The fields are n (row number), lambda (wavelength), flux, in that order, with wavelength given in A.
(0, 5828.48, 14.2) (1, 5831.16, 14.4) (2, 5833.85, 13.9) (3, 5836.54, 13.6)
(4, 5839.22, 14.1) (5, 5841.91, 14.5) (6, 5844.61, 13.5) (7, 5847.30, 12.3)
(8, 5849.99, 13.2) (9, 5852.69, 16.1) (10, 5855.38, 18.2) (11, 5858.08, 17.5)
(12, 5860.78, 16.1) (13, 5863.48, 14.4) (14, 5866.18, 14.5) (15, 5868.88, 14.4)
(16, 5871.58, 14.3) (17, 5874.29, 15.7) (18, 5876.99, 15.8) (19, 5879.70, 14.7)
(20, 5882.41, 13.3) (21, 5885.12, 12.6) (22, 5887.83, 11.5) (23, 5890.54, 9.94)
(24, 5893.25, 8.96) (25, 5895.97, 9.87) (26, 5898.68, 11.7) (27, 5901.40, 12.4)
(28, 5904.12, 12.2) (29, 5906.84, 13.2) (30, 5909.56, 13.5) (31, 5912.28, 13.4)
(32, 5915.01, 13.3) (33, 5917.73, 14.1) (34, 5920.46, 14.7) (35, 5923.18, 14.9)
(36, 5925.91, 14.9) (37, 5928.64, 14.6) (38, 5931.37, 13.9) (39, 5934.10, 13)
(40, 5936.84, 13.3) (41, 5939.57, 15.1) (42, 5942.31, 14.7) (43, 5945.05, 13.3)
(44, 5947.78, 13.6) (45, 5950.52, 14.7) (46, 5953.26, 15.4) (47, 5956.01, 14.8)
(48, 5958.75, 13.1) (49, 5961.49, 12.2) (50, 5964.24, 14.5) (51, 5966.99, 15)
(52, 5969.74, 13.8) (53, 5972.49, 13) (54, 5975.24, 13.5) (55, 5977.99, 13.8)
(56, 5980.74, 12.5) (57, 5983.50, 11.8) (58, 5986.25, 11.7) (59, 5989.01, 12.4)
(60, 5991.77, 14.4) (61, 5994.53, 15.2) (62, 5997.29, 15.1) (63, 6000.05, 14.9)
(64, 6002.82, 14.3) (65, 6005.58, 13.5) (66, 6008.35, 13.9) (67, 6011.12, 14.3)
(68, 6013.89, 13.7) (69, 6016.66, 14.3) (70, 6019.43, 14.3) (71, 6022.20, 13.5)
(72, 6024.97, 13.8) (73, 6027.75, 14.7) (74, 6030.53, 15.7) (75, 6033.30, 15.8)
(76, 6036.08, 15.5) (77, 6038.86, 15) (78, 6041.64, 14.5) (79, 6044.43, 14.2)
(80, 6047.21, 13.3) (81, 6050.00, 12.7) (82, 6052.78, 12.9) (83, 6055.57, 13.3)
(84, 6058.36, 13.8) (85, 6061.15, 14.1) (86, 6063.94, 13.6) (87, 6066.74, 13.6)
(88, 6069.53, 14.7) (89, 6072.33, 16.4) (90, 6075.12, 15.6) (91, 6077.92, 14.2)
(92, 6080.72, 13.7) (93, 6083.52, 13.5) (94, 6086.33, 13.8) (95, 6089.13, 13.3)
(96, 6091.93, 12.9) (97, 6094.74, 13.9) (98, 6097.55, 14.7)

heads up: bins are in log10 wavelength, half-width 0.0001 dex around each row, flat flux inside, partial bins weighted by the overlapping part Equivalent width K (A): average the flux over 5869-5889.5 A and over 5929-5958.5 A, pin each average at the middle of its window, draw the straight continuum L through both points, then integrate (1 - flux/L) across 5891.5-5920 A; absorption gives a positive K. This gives 3.5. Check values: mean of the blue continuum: 13.9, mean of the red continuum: 14.2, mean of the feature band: 12.3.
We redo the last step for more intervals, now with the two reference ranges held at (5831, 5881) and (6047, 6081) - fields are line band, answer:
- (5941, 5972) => 0.8 A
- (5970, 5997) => 2.0 A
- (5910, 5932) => 0.5 A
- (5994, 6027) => 0.0 A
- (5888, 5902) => 3.9 A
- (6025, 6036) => -0.8 A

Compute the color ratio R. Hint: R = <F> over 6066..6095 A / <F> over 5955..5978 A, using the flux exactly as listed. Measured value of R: 1.03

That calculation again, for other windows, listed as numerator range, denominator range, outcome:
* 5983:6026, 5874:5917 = 1.10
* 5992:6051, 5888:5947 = 1.10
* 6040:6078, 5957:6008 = 1.03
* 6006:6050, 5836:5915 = 1.05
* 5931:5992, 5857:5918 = 1.02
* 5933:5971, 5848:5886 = 0.93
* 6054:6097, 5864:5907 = 1.09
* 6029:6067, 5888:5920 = 1.17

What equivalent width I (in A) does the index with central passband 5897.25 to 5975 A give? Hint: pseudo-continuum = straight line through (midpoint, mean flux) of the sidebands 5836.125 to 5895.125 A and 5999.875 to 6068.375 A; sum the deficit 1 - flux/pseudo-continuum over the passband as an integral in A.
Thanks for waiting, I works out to 1.51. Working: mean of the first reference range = 14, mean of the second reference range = 14.1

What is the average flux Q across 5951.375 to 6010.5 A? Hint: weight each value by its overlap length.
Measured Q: 13.8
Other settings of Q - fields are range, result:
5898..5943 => 13.7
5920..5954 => 14.3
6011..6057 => 14.2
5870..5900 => 12.6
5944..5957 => 14.4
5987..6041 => 14.4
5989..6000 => 14.6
